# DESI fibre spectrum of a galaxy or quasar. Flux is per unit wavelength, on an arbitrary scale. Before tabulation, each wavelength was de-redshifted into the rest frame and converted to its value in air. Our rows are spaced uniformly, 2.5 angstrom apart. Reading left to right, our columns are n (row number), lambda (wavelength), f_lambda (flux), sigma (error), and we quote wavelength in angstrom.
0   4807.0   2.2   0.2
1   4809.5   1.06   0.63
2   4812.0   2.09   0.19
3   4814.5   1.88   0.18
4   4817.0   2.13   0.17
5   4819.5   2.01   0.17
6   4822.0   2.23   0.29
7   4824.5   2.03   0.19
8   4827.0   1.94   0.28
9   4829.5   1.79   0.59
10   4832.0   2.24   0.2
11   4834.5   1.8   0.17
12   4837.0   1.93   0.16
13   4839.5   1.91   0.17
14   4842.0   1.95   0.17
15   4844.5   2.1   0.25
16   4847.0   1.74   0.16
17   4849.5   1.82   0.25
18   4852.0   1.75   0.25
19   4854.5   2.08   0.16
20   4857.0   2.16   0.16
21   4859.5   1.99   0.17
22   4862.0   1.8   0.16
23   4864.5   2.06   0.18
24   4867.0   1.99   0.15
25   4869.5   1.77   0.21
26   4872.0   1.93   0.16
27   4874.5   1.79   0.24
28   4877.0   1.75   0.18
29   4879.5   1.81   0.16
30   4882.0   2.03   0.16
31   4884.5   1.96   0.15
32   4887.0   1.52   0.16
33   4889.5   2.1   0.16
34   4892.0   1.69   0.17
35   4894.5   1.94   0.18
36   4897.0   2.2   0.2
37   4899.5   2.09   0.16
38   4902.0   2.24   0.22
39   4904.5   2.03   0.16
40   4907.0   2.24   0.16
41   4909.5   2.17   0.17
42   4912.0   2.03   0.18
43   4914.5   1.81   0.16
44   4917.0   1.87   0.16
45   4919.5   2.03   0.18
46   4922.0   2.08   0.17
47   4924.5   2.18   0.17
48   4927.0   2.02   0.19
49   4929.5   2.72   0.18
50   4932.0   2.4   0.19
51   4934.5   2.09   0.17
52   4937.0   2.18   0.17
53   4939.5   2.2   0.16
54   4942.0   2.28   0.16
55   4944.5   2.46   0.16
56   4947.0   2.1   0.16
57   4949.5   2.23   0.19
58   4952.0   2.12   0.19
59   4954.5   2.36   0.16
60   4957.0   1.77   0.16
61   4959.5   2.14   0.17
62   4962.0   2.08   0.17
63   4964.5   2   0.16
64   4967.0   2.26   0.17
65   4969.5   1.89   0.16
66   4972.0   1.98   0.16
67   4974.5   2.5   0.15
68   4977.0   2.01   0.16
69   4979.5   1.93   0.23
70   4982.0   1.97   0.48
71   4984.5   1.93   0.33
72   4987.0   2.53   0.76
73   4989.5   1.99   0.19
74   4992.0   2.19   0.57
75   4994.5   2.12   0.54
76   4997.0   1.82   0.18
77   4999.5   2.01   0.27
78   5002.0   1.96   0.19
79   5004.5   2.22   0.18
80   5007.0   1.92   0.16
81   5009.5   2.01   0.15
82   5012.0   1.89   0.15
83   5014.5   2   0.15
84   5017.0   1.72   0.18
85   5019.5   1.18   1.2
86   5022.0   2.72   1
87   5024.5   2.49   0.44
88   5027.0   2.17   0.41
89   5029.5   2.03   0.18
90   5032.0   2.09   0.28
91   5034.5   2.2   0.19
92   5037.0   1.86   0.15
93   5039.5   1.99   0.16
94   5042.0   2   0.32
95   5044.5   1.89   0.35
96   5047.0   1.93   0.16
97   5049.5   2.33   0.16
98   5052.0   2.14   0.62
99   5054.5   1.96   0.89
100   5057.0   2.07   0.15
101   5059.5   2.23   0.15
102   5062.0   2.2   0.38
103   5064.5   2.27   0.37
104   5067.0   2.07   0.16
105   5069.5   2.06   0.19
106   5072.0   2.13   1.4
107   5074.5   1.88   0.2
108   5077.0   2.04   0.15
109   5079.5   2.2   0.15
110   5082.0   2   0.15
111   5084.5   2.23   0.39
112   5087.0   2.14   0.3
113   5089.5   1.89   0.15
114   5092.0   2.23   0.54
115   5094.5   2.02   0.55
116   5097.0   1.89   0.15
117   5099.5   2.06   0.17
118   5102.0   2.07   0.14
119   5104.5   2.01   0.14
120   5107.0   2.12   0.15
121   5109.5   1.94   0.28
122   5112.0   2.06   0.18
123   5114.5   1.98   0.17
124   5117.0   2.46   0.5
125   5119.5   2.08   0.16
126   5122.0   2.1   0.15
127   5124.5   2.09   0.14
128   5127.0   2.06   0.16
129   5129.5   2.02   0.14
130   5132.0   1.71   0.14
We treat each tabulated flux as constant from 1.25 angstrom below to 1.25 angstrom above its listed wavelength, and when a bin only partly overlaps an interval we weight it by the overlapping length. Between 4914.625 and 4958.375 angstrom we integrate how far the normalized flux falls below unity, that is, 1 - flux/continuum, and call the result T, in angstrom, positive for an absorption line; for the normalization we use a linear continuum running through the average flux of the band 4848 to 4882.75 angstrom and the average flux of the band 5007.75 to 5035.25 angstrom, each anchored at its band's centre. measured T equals -4.5 angstrom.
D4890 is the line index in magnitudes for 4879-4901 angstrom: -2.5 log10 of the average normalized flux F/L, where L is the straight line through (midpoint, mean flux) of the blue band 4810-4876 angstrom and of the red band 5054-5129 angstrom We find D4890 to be 0.02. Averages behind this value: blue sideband 1.95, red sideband 2.09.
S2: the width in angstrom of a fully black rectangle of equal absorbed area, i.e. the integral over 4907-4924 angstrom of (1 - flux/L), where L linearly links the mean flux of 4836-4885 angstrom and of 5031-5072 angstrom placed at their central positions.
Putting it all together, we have -0.5 angstrom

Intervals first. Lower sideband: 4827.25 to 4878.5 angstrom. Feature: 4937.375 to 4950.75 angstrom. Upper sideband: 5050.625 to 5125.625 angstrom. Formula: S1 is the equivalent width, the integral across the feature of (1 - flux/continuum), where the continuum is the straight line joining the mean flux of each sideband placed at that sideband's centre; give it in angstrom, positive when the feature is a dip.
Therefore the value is -1.8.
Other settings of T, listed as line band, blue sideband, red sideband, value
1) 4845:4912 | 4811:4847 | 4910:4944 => 4.0 angstrom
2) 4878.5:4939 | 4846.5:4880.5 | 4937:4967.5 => -0.9 angstrom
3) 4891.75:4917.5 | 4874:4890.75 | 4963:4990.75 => -1.8 angstrom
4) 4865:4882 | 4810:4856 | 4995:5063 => 0.9 angstrom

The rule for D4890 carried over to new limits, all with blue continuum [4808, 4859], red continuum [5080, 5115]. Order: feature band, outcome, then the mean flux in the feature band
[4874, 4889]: 0.075 mag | 1.83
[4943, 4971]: -0.074 mag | 2.13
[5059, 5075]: -0.047 mag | 2.13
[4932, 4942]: -0.116 mag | 2.2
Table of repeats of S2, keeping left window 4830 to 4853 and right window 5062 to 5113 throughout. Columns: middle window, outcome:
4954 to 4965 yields -0.4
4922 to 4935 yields -2.0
